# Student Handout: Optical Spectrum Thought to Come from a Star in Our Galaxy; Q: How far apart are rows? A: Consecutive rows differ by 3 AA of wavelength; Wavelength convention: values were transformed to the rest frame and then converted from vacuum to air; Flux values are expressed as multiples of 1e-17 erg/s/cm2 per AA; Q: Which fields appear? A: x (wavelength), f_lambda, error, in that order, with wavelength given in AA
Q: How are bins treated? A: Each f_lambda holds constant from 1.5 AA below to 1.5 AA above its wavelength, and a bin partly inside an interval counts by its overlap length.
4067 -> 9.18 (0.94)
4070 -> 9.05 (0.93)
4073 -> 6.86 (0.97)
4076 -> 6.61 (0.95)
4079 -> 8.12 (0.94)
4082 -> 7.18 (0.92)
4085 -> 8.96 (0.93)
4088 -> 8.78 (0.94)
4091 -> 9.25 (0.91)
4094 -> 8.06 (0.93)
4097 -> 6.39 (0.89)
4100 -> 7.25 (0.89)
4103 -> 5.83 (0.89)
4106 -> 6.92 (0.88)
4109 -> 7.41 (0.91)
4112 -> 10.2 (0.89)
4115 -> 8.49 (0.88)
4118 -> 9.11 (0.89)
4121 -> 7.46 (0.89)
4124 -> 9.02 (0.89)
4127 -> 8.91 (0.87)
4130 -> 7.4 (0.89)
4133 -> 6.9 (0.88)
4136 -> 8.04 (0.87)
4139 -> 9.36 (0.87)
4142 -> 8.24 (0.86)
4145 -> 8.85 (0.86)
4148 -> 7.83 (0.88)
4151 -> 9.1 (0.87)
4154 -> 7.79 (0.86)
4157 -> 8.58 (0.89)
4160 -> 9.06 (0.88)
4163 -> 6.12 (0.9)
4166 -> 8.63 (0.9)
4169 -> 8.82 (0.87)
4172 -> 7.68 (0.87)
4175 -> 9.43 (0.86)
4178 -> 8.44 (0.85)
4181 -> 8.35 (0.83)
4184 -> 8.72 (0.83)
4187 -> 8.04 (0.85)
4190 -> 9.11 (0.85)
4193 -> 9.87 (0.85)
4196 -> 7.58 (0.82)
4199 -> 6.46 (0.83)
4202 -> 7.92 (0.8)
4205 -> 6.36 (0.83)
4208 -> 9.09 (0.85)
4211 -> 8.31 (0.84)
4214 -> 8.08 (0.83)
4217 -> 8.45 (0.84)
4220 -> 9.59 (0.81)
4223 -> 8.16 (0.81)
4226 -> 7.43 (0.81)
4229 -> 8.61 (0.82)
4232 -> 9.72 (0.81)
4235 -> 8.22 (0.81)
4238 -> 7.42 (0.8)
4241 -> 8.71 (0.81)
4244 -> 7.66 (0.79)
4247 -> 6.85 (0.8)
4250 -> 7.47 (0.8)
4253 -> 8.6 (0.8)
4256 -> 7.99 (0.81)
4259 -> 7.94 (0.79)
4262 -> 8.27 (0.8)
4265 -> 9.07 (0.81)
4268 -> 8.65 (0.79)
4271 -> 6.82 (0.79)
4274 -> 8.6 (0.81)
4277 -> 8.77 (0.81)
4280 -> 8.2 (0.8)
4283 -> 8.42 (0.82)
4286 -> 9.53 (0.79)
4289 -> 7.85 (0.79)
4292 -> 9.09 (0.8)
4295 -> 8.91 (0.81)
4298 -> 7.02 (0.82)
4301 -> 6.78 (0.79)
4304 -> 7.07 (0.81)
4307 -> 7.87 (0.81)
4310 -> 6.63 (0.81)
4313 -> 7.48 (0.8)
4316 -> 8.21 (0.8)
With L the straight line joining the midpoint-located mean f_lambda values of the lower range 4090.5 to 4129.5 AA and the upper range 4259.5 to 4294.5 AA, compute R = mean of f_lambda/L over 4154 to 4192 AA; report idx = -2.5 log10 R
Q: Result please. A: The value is -0.03 mag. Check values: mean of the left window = 7.98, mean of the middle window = 8.41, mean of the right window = 8.48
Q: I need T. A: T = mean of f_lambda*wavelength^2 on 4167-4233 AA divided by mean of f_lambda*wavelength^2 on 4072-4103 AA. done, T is 1.15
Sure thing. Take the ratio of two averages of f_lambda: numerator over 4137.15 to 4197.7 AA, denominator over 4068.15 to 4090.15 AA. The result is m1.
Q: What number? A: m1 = 1.06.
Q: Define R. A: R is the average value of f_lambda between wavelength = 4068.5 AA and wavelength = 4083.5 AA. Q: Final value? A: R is 7.56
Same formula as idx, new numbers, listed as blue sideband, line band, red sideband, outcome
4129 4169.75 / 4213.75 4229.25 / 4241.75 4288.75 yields -0.027 mag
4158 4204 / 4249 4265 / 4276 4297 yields 0.048 mag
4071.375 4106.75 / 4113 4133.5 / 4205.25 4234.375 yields -0.069 mag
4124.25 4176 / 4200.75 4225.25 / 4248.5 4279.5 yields 0.003 mag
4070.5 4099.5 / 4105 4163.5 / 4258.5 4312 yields -0.054 mag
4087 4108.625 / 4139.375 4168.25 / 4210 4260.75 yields -0.074 mag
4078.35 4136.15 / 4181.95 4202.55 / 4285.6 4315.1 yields -0.050 mag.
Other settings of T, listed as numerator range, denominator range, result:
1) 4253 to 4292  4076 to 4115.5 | 1.16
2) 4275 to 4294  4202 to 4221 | 1.09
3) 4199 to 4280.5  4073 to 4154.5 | 1.08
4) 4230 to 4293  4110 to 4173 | 1.05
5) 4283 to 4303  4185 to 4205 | 1.07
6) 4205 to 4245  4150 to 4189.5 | 1.02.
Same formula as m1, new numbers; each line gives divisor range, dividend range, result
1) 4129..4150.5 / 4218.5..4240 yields 1.04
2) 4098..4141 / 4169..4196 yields 1.08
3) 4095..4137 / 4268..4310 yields 1.03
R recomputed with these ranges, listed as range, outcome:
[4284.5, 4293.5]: 8.82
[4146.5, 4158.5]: 8.33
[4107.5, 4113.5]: 8.8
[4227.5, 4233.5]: 9.17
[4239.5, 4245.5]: 8.19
